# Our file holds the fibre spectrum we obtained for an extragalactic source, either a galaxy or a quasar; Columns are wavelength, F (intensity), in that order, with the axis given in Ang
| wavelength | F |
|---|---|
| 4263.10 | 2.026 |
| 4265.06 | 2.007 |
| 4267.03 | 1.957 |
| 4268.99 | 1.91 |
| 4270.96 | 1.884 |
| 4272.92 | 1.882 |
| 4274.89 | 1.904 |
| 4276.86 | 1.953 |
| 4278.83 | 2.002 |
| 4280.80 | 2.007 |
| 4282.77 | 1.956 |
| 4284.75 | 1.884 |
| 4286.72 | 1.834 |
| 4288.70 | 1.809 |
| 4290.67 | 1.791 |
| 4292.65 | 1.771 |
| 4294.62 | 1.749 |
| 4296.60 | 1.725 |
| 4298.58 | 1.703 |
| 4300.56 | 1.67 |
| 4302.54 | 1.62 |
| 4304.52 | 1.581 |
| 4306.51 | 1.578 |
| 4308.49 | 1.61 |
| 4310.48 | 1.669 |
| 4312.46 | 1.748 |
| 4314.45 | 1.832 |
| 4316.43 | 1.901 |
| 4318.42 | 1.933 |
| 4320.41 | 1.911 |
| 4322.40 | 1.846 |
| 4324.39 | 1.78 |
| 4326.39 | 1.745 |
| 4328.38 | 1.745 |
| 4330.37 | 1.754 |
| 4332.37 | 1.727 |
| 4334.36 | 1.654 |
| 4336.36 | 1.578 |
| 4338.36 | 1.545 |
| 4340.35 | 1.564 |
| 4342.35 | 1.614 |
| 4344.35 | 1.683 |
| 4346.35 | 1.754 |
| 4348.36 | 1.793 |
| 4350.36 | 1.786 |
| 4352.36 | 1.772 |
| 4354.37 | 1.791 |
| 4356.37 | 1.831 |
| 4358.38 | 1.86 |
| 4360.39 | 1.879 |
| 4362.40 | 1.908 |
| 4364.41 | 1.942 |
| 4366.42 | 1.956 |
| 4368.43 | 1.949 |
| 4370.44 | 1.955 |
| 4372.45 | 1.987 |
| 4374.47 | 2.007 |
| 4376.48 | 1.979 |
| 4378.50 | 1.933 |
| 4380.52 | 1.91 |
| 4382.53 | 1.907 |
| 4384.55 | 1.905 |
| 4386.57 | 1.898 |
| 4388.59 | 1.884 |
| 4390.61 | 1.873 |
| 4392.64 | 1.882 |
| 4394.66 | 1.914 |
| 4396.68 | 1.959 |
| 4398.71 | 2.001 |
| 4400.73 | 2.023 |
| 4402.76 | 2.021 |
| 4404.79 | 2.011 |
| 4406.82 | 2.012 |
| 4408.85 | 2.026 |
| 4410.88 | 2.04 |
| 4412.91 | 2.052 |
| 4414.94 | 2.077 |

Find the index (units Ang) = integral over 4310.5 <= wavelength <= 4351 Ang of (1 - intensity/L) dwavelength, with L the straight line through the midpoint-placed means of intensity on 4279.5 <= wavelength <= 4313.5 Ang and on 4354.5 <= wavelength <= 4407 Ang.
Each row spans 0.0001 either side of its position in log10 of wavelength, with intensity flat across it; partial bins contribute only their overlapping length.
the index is 1.80 Ang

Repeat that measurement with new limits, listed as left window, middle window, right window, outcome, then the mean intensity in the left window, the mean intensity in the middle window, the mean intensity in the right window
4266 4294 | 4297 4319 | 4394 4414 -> 2.42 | 1.89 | 1.71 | 2.01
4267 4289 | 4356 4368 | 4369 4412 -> 0.28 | 1.92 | 1.9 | 1.96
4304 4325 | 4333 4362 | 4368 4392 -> 1.95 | 1.77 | 1.73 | 1.93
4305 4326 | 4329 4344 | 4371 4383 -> 1.61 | 1.77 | 1.64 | 1.96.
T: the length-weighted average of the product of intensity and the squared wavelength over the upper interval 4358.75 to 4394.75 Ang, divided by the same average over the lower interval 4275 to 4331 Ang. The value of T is 1.11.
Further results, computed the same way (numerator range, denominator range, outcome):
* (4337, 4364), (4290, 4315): 1.06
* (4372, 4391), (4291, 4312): 1.20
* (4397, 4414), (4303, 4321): 1.21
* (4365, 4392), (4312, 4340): 1.13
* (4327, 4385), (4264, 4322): 1.03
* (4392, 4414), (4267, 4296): 1.12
